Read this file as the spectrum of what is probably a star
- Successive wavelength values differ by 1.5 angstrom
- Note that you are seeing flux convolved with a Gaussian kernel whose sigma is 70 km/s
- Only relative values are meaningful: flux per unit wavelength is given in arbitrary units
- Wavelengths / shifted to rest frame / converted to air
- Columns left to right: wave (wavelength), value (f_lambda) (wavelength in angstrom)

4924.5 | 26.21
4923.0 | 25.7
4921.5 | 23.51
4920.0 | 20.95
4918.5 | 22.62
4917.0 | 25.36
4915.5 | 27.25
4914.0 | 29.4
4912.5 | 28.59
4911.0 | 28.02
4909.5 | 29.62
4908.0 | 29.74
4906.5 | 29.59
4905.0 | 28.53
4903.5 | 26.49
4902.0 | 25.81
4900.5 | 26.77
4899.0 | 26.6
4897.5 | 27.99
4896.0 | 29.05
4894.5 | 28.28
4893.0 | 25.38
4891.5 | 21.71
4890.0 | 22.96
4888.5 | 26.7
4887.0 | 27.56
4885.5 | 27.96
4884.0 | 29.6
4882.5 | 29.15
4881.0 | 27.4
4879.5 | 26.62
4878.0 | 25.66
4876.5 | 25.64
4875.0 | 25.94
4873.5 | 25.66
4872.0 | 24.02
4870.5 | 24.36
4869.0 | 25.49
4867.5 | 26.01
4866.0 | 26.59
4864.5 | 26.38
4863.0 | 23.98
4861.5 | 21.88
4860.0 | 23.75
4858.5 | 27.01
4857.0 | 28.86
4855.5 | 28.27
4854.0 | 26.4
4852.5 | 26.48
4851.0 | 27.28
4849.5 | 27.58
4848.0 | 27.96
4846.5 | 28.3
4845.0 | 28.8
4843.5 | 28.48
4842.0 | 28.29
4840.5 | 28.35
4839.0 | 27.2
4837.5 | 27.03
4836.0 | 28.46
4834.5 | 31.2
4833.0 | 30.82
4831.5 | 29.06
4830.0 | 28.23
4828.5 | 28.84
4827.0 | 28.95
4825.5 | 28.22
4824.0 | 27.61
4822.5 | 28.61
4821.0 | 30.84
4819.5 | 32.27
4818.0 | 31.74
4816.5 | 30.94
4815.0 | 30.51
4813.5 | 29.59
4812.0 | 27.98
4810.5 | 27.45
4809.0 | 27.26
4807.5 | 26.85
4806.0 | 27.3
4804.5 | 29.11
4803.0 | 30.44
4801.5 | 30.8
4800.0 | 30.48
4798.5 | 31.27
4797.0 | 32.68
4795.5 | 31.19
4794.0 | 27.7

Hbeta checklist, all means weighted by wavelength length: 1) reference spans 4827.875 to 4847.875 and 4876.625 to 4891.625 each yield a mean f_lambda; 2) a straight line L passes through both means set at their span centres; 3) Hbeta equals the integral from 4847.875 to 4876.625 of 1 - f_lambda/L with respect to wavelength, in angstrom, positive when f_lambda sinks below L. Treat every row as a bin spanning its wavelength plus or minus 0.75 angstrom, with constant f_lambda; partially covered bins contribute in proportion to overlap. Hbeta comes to 1.8 angstrom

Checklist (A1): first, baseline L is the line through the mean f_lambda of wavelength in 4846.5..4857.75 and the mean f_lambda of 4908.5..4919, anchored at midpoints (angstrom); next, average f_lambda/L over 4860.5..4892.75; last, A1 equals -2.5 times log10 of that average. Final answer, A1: 0.07 mag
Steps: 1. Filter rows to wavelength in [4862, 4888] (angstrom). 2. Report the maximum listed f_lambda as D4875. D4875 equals 29.6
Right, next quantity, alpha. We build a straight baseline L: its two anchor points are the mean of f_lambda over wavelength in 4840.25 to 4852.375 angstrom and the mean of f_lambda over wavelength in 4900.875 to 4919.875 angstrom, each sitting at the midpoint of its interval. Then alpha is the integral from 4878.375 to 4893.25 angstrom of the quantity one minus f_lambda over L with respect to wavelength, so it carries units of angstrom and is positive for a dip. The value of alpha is 0.6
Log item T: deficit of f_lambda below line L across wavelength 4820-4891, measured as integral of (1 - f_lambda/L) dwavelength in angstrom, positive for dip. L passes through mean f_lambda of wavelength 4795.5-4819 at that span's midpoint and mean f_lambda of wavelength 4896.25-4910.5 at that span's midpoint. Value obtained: 3.9 angstrom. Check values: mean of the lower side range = 29.7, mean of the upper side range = 27.9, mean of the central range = 27.2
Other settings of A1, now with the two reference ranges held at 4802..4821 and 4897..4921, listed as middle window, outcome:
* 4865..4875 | 0.10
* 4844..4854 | 0.03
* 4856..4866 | 0.11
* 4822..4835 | 0.00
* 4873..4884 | 0.04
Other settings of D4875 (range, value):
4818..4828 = 32.27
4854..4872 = 28.86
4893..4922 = 29.74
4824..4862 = 31.2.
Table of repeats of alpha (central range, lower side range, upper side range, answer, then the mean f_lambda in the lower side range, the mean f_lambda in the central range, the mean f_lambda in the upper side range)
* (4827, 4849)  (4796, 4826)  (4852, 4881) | -0.7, 29.6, 28.6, 25.8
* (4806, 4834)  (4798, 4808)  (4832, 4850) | -0.1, 29.5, 29.2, 28.6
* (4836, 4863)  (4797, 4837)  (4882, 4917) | 1.5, 29.5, 27.1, 27.5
